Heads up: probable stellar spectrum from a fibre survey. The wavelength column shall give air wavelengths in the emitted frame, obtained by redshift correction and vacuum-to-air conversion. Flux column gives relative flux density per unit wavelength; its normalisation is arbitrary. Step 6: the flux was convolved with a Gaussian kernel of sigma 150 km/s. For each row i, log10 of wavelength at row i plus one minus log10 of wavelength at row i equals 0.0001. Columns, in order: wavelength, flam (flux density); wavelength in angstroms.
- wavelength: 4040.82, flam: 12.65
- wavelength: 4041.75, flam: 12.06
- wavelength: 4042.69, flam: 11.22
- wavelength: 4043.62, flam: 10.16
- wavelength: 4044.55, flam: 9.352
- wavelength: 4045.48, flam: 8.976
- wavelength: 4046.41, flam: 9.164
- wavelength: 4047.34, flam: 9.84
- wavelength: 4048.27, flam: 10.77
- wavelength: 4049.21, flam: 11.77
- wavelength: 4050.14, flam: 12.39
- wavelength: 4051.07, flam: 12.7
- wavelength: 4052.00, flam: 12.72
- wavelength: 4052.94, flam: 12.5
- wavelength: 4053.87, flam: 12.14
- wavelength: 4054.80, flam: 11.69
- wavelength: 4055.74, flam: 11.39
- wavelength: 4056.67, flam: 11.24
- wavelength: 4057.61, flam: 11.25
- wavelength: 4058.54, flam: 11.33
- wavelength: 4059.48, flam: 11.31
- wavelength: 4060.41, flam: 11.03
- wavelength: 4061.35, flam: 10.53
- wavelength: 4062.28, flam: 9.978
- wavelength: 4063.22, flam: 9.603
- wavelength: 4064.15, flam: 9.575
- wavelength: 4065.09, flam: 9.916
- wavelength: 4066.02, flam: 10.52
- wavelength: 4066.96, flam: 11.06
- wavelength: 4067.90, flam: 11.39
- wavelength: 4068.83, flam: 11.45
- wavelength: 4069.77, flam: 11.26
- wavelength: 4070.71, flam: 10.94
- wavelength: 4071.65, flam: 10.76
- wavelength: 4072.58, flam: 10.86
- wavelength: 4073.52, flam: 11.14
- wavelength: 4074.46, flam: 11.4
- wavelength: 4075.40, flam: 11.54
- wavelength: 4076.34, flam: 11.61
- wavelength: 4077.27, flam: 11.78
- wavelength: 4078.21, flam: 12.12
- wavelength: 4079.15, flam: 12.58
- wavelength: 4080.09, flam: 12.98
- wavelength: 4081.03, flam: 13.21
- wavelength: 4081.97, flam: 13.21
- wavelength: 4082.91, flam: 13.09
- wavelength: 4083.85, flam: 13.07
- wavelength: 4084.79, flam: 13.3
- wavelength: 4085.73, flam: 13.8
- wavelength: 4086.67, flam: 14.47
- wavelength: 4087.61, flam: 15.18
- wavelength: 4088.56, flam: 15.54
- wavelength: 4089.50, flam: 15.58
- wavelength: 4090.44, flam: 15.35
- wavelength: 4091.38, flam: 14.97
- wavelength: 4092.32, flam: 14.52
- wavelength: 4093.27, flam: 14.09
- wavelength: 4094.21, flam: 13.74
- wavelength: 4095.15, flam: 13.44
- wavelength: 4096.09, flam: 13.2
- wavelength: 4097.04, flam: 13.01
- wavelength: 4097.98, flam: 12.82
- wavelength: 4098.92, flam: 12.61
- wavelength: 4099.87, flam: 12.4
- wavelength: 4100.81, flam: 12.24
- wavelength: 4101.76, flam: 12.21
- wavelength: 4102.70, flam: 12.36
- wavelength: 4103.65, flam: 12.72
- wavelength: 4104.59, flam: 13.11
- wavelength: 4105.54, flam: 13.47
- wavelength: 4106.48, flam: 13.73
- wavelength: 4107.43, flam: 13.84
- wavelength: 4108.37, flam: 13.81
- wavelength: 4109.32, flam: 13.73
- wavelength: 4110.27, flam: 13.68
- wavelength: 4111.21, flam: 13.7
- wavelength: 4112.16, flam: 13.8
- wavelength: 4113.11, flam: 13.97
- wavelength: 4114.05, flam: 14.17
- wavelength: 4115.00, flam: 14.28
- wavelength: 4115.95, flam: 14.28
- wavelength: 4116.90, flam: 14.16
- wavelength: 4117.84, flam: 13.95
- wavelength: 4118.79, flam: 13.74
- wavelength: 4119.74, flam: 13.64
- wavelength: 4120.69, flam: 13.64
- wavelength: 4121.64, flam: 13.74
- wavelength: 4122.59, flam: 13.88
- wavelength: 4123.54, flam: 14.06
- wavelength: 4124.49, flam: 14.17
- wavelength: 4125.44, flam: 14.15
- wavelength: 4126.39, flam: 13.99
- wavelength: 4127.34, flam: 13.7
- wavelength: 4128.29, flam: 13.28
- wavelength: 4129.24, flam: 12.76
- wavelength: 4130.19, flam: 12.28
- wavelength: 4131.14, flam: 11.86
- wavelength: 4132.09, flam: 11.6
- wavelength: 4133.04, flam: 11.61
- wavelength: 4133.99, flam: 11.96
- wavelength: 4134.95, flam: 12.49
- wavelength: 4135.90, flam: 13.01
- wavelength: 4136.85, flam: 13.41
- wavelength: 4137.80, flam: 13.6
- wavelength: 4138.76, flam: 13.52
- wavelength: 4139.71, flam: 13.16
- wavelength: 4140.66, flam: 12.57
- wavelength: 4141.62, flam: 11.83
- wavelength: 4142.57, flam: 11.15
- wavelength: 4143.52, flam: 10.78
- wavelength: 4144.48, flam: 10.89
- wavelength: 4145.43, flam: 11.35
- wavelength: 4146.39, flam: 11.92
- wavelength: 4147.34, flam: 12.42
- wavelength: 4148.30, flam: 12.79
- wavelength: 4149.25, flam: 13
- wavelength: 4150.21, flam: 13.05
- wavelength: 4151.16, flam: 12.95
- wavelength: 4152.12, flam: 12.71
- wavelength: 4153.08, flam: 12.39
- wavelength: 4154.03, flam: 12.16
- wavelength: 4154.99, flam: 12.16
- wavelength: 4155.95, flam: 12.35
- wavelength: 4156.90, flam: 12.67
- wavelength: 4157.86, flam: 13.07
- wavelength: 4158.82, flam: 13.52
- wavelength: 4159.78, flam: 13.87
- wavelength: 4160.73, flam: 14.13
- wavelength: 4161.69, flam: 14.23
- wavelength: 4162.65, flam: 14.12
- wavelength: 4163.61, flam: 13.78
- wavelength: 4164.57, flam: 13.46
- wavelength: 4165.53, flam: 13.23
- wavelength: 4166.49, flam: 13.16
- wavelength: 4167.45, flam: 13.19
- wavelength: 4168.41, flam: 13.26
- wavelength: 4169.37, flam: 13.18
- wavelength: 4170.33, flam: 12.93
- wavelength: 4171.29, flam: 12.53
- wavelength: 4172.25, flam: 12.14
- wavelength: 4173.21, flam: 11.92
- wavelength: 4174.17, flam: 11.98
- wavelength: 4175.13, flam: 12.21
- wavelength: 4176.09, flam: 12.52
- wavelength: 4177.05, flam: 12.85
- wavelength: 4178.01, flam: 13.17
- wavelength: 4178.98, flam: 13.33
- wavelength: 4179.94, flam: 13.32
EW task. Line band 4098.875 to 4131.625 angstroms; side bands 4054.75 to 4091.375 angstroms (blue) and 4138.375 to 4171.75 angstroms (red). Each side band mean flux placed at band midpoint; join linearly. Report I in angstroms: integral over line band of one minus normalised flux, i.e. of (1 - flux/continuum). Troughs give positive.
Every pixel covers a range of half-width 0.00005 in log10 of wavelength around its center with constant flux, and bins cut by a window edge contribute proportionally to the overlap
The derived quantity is -2.8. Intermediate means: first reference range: 12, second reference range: 12.8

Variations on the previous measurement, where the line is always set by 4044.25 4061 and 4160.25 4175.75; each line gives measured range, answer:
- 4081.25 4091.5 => -2.19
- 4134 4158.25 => 0.55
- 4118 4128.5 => -1.25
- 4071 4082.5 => -0.31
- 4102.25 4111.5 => -1.01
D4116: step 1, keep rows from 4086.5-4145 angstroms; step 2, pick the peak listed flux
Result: 15.58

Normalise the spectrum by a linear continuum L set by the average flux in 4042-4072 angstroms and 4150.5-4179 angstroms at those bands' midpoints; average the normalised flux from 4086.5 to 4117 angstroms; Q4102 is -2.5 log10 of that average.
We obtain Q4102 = -0.168 mag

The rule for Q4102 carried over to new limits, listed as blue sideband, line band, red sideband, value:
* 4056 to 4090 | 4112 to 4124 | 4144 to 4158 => -0.146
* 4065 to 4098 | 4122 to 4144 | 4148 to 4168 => 0.017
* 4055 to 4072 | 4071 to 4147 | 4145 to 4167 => -0.108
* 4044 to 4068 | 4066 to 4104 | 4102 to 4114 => -0.037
